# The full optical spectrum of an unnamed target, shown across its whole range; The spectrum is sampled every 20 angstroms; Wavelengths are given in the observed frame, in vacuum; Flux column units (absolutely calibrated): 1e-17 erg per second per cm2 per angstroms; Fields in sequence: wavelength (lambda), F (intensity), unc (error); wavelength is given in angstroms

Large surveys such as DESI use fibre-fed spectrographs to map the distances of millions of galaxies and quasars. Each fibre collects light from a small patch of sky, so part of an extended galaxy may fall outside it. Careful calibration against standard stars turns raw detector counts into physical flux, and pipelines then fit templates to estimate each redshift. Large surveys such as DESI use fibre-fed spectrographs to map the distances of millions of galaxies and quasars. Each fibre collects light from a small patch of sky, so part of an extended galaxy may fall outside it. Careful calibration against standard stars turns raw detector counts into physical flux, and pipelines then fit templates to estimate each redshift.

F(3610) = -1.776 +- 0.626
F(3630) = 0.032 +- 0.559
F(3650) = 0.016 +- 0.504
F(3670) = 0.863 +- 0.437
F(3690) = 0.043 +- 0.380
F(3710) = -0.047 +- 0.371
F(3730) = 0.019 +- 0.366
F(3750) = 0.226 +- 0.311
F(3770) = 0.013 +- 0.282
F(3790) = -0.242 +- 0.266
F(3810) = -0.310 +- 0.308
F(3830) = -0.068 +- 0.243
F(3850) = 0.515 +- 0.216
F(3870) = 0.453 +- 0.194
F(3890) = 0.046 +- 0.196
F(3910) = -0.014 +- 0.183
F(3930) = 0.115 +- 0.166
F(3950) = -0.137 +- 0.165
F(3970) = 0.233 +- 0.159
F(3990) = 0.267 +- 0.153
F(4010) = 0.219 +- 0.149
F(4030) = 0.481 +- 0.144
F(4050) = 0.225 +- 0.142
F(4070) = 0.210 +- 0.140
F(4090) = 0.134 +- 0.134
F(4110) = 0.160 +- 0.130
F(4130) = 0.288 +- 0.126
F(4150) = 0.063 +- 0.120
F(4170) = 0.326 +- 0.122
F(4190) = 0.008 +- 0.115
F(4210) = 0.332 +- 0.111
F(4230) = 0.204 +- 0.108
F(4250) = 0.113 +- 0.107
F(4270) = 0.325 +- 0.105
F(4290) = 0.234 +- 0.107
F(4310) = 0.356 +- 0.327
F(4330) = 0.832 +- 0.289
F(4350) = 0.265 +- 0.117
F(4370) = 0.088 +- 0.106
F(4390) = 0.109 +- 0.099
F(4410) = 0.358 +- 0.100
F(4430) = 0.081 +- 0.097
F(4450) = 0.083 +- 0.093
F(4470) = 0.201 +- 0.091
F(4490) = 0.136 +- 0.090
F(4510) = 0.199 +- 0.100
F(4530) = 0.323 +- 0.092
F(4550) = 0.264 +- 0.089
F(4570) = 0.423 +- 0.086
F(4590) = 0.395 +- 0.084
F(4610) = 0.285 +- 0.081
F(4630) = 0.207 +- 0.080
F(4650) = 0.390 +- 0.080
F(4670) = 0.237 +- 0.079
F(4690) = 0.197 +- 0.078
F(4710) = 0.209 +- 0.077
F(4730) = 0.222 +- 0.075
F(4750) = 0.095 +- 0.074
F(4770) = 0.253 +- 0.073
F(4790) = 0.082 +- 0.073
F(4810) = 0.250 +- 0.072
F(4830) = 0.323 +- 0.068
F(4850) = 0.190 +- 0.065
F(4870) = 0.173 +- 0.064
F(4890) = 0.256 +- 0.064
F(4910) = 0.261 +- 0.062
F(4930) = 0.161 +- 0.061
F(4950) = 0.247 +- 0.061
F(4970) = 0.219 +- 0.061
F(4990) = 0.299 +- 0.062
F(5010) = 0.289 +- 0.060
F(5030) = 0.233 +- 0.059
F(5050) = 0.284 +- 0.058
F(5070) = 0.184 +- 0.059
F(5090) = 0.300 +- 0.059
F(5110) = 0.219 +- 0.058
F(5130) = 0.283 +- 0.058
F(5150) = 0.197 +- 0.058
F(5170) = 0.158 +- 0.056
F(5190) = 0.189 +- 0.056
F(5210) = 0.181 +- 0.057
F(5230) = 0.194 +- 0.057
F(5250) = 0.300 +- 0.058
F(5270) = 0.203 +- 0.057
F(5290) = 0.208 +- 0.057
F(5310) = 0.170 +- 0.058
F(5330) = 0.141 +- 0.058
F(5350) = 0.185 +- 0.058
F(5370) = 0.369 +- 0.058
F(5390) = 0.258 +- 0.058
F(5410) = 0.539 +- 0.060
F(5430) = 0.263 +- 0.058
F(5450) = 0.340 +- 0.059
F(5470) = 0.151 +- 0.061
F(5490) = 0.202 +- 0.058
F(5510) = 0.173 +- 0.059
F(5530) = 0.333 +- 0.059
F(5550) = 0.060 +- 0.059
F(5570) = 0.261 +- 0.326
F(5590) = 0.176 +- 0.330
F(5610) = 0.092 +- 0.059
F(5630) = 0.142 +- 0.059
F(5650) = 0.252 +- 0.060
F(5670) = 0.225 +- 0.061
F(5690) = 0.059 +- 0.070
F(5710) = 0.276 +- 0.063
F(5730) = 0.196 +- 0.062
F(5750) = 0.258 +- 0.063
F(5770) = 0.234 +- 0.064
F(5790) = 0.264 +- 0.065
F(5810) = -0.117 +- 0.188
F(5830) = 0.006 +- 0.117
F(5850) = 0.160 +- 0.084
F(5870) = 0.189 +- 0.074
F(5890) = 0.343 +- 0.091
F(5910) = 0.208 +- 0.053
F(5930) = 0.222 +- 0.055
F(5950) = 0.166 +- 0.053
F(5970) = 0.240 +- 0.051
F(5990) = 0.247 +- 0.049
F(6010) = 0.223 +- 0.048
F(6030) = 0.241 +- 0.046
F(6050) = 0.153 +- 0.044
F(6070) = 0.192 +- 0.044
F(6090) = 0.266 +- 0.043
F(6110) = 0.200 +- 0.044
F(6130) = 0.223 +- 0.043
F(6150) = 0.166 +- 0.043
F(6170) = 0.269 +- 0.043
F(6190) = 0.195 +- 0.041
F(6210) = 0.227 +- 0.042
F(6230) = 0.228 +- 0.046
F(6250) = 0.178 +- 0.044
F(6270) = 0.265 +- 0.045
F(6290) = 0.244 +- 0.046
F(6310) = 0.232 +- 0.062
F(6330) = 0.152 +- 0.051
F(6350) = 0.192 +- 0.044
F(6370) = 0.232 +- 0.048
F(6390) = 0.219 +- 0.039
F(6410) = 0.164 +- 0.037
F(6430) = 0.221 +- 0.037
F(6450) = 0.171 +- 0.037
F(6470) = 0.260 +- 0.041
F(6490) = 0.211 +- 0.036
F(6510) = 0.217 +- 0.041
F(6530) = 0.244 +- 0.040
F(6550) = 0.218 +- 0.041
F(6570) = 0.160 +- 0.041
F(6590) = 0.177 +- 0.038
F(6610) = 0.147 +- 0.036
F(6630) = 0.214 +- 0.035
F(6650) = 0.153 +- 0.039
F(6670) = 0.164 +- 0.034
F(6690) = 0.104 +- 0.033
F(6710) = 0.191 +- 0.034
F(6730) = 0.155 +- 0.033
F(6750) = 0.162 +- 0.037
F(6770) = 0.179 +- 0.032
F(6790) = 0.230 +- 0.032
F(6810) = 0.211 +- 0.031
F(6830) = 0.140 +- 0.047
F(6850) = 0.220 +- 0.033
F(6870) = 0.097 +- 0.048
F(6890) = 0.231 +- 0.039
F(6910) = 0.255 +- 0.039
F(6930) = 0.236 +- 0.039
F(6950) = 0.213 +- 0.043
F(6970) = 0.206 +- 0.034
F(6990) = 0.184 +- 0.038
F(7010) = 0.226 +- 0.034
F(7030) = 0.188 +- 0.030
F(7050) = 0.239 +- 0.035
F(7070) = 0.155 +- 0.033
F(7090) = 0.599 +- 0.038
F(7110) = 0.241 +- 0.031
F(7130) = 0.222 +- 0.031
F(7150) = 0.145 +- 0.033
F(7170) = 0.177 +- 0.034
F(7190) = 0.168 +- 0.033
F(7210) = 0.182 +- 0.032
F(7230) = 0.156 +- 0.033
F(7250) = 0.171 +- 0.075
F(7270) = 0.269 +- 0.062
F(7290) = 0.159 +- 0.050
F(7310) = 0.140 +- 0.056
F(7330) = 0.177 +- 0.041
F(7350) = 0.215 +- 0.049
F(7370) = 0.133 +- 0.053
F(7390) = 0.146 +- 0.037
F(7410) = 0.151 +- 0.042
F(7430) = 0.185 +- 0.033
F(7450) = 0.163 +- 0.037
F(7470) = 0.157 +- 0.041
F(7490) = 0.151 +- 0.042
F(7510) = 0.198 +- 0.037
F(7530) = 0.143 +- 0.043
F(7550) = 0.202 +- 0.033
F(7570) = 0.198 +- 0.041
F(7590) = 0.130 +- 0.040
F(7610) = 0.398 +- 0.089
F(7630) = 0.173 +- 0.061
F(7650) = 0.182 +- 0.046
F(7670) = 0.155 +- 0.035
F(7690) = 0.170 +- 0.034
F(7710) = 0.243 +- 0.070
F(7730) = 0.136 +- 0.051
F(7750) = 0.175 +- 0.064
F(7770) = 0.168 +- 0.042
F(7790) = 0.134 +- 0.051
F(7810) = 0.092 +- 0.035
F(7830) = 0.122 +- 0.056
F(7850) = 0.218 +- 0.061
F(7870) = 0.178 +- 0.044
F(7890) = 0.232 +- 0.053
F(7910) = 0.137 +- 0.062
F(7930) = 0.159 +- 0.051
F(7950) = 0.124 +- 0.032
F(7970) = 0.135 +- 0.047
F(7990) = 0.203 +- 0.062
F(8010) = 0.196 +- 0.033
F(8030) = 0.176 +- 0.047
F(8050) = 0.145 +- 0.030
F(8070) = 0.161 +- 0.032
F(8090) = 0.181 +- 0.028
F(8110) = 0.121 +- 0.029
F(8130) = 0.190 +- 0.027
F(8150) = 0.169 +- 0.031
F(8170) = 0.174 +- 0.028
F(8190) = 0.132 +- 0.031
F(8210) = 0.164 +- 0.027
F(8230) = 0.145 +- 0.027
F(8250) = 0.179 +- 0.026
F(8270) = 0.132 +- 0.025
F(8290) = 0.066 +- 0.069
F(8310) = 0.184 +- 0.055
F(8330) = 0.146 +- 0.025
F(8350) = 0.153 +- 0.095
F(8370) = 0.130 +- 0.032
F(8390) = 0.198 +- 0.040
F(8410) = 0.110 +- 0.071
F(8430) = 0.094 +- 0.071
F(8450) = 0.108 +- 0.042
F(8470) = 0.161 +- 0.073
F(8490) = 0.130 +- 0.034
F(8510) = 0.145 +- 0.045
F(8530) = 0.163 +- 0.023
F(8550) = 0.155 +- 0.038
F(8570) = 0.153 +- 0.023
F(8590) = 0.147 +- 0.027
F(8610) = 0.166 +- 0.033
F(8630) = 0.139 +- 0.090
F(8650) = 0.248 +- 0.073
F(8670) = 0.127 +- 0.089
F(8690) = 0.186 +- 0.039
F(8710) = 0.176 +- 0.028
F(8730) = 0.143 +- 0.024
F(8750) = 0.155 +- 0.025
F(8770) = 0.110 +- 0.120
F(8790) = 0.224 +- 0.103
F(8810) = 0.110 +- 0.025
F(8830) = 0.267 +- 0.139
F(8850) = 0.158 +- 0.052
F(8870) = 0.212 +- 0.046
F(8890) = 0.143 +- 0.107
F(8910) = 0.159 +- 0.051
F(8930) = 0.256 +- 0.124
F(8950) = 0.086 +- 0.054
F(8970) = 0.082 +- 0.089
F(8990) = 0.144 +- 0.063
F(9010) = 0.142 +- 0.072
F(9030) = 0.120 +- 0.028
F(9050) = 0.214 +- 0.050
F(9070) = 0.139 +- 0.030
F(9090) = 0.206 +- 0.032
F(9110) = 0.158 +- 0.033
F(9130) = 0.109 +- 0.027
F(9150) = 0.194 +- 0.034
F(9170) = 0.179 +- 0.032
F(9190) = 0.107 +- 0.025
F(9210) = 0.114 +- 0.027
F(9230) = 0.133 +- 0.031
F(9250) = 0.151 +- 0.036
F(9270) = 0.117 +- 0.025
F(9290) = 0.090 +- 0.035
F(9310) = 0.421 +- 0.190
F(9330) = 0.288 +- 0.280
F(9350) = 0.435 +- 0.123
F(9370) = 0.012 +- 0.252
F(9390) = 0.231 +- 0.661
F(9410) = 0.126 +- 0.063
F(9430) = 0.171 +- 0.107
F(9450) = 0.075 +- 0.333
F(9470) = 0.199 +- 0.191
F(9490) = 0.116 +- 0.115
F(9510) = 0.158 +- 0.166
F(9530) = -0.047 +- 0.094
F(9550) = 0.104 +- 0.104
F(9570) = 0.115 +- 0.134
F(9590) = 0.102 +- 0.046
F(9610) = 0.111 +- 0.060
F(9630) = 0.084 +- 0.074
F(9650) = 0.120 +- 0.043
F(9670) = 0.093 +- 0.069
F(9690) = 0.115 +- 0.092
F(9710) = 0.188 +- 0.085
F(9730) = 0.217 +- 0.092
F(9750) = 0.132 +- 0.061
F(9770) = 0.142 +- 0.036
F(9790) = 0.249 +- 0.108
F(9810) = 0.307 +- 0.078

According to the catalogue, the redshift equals 0.08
